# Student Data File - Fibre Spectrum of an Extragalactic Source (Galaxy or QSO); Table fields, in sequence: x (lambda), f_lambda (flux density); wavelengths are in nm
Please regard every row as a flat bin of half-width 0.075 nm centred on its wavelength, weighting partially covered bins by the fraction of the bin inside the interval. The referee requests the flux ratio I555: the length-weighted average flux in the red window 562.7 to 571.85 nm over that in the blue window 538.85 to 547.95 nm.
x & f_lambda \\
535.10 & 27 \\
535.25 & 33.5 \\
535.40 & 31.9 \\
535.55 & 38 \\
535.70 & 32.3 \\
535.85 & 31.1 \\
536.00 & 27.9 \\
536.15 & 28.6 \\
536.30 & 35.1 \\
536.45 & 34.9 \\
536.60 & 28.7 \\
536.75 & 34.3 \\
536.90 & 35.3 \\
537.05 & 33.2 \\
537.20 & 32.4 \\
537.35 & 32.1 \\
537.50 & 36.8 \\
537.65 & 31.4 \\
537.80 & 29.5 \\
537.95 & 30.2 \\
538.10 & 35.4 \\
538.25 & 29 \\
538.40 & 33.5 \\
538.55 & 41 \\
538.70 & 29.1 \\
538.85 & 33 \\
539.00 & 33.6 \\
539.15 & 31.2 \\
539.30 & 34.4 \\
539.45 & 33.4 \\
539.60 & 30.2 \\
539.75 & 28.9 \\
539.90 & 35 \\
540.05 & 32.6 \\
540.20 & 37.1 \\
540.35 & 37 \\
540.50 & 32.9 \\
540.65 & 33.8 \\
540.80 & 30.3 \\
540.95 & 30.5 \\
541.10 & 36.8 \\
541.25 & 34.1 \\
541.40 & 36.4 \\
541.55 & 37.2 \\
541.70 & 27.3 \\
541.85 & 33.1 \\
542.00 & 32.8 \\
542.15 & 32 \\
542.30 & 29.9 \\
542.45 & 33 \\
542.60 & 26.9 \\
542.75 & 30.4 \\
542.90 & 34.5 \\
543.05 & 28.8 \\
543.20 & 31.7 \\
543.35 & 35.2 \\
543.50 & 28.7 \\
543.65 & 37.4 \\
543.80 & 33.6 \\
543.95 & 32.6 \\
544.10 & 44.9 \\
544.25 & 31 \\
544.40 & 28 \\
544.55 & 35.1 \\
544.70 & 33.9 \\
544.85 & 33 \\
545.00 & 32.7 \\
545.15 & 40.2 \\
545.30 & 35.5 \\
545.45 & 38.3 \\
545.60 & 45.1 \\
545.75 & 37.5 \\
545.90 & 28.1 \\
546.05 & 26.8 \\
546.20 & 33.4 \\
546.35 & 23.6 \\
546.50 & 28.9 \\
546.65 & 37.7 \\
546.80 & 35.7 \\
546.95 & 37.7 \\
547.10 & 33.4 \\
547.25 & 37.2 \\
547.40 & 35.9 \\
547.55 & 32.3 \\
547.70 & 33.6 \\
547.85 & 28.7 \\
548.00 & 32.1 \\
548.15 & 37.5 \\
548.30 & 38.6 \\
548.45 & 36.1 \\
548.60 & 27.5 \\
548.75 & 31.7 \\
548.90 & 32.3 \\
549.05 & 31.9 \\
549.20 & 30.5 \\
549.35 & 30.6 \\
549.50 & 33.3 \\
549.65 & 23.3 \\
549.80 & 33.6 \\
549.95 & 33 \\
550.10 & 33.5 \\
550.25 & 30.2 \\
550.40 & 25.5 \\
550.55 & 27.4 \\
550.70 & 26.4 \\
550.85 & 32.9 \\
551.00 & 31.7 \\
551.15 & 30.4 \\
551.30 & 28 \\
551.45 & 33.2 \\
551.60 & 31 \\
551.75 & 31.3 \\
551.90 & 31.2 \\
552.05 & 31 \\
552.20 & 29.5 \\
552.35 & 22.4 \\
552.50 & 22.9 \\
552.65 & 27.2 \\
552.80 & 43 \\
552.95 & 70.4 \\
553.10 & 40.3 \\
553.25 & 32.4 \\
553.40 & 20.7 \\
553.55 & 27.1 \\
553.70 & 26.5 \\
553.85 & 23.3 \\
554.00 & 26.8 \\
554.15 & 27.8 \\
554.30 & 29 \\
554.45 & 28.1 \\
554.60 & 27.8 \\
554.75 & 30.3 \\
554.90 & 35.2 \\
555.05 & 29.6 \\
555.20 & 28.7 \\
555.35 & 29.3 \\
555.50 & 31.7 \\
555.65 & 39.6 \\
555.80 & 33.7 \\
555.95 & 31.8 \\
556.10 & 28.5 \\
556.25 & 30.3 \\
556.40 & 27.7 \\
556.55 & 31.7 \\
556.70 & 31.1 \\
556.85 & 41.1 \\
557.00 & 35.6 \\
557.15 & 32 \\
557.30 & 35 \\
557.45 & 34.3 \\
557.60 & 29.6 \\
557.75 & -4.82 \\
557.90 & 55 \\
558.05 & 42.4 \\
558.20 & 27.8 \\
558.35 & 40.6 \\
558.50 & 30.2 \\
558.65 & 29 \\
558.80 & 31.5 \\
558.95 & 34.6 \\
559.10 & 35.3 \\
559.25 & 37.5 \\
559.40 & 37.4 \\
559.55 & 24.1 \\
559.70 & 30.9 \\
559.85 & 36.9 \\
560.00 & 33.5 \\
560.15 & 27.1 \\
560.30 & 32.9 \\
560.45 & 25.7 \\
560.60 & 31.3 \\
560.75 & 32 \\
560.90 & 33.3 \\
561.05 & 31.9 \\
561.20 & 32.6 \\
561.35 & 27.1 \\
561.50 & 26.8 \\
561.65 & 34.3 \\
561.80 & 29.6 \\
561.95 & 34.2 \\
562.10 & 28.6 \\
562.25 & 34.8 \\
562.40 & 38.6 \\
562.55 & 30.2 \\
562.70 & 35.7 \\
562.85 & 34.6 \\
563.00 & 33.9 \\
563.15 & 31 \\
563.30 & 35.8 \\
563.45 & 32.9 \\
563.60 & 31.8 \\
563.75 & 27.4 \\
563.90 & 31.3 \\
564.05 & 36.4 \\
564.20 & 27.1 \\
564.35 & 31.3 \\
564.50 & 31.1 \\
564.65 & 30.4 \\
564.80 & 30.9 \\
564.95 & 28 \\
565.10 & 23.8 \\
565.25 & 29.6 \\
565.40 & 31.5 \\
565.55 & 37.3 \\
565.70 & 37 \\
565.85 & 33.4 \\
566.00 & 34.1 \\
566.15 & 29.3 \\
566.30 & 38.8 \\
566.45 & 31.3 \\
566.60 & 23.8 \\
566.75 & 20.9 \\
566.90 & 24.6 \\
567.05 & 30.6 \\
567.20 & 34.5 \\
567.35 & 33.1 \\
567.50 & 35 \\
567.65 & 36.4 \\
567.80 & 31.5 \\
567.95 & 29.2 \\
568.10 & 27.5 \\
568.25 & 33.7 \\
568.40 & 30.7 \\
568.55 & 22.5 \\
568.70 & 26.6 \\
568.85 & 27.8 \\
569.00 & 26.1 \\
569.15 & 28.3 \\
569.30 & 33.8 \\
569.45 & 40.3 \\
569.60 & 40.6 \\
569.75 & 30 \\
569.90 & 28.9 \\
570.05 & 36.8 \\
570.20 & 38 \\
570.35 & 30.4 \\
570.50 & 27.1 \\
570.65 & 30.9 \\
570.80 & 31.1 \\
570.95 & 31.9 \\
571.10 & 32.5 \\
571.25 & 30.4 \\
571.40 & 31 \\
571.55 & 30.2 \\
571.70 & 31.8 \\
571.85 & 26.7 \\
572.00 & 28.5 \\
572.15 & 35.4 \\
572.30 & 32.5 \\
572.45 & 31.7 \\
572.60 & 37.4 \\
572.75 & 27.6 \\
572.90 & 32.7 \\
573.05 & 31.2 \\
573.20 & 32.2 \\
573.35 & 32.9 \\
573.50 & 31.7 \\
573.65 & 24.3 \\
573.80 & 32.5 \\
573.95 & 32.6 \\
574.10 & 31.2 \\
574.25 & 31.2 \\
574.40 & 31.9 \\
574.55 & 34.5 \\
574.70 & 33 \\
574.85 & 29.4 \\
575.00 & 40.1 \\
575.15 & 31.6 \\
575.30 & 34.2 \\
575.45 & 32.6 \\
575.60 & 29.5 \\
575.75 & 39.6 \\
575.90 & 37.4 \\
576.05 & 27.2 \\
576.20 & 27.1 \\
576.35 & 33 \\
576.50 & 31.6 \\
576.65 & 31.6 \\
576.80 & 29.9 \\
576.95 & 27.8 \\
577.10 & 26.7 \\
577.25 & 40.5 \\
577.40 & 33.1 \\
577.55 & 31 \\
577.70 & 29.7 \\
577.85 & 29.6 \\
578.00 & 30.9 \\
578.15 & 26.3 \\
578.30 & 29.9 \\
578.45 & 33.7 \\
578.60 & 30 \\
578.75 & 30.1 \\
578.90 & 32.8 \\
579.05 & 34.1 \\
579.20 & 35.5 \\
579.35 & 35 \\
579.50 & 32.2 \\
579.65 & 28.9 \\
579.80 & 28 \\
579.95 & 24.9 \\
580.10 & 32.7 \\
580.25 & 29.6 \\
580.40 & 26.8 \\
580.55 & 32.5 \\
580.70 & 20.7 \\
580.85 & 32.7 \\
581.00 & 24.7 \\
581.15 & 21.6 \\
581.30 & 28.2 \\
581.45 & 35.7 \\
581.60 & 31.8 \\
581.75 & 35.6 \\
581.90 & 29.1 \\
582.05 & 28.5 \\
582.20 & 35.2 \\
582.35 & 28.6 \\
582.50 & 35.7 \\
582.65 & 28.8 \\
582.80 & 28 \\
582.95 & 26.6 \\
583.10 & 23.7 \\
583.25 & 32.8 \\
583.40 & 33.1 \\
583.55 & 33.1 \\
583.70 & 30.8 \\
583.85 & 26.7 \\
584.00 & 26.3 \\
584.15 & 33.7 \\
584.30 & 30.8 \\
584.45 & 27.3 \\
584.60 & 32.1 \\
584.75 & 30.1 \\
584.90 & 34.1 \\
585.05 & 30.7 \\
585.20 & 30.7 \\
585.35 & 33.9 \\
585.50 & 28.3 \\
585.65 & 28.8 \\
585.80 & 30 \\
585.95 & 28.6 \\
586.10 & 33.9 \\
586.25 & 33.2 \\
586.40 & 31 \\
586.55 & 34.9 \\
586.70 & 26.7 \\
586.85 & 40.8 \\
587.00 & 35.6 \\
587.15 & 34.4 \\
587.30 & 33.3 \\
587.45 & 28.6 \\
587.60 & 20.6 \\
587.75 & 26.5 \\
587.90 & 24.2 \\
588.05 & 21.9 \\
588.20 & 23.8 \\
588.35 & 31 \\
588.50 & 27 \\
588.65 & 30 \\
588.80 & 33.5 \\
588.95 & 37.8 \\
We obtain 0.9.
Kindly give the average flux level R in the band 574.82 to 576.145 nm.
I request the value 33.6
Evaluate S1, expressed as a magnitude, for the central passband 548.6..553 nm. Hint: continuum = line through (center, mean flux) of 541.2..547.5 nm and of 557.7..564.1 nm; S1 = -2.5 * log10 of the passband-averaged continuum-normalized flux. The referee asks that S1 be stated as 0.06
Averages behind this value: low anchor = 33.5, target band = 31.4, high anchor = 32.3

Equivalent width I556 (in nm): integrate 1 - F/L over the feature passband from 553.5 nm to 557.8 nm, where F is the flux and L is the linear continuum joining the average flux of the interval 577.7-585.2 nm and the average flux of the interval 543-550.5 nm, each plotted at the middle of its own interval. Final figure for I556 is 0.34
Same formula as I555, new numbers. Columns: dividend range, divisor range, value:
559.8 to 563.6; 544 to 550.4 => 0.97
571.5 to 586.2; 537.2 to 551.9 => 0.95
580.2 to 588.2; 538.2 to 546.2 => 0.90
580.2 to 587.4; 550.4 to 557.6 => 0.98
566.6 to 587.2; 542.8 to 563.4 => 0.96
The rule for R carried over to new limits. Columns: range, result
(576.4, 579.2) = 31.2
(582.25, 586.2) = 30.3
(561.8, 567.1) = 31.5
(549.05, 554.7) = 30.6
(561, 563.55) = 32.5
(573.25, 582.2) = 31.1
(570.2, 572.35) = 31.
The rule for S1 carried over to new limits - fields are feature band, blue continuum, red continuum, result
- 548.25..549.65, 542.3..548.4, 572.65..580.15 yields 0.052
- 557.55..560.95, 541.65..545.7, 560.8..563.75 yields 0.022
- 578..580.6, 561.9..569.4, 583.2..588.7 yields -0.007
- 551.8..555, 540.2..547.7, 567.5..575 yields 0.060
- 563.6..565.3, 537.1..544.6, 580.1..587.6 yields 0.062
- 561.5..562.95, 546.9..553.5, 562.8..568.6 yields -0.056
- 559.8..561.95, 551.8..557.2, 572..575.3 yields 0.022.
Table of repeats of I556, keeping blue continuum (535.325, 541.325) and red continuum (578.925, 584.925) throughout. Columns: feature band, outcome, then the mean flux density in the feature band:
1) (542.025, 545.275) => -0.05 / 33.1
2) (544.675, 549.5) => -0.20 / 33.7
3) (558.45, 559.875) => -0.05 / 32.6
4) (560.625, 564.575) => -0.09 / 32.1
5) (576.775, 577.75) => -0.03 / 31.4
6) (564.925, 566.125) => -0.03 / 31.9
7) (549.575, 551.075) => 0.11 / 29.8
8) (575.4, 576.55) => -0.07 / 32.3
